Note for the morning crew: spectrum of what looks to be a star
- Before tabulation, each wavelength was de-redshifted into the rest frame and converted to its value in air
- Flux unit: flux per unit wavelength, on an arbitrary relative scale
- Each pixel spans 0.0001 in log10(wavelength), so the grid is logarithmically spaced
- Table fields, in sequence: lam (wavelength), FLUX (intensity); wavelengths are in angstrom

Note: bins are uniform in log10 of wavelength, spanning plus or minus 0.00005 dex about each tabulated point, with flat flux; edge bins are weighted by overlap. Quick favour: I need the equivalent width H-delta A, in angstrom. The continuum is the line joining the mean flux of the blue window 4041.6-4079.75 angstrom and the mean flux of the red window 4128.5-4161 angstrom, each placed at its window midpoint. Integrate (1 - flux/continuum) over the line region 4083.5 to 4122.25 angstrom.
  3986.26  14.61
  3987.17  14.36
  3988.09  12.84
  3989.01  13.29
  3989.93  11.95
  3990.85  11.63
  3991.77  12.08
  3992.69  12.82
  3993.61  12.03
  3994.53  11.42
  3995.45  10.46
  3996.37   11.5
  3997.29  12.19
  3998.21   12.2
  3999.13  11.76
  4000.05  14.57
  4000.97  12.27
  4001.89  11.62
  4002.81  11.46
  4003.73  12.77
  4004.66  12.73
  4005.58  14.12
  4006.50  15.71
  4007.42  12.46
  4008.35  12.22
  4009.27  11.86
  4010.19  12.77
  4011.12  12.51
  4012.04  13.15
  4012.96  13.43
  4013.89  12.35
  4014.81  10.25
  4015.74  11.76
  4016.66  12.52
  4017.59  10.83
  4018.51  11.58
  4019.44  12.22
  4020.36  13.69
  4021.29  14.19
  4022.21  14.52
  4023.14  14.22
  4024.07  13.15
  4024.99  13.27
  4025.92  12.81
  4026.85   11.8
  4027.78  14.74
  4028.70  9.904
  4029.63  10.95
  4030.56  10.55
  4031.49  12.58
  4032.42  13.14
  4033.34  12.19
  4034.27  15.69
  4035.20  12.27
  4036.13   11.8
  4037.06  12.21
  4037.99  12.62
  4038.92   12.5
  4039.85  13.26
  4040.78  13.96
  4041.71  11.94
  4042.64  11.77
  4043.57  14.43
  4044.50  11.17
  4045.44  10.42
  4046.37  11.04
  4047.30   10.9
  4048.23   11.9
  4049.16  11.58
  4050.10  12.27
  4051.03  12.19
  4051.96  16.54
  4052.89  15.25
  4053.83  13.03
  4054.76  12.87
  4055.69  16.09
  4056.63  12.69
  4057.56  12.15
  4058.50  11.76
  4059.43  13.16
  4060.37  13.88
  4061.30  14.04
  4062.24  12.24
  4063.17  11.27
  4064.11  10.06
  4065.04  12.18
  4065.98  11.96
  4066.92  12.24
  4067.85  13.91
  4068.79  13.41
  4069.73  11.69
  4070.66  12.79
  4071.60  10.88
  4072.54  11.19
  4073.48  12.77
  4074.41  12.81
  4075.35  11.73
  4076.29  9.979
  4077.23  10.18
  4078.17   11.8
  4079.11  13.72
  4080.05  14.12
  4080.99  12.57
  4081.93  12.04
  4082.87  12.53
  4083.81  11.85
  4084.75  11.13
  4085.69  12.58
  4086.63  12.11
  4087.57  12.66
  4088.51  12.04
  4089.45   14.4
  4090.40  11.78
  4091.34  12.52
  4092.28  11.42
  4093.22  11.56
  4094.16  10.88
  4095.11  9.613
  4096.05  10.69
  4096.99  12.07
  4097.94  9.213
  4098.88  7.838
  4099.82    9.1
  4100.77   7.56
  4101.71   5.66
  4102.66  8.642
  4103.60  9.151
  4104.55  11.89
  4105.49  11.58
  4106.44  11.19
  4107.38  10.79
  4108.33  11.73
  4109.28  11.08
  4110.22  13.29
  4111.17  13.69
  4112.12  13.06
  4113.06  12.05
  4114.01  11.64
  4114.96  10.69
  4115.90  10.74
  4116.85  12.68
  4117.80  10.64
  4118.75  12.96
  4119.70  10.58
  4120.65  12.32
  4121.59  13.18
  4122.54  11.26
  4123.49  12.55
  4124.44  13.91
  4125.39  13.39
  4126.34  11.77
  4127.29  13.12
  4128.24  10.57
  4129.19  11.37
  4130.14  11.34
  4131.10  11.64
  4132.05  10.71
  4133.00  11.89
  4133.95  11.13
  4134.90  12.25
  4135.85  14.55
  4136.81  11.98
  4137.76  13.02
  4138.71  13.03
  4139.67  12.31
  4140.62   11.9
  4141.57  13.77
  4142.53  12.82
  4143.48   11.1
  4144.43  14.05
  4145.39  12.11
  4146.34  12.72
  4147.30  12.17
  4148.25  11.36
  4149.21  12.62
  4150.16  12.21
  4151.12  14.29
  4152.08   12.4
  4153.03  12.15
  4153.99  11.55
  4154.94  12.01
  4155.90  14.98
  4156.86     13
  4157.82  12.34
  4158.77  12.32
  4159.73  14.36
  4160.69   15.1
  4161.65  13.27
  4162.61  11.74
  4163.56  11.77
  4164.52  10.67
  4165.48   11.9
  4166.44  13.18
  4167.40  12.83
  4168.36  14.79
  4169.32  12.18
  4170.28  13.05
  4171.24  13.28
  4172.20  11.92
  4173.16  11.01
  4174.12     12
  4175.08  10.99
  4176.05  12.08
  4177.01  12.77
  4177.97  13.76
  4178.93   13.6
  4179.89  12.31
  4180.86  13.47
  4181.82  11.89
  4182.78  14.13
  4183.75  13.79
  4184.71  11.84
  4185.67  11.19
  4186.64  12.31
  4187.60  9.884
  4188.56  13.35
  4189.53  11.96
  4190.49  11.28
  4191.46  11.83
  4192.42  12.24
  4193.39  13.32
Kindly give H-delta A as 3.8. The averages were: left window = 12.4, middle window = 11.2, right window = 12.5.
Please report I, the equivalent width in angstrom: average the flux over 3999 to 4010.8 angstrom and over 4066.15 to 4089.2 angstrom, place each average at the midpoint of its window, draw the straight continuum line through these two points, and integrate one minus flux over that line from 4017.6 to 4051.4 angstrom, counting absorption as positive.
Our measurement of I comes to 0.3 angstrom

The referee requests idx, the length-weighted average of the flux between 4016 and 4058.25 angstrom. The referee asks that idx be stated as 12.7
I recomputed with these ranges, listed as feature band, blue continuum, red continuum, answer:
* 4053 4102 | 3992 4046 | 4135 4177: 2.7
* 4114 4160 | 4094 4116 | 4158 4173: -2.3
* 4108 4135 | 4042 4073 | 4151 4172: 1.6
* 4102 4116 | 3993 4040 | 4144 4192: 1.3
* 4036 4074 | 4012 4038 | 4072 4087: -0.8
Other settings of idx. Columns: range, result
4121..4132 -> 12.1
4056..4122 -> 11.7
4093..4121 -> 10.8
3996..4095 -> 12.5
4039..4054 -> 12.6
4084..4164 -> 11.9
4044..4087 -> 12.4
